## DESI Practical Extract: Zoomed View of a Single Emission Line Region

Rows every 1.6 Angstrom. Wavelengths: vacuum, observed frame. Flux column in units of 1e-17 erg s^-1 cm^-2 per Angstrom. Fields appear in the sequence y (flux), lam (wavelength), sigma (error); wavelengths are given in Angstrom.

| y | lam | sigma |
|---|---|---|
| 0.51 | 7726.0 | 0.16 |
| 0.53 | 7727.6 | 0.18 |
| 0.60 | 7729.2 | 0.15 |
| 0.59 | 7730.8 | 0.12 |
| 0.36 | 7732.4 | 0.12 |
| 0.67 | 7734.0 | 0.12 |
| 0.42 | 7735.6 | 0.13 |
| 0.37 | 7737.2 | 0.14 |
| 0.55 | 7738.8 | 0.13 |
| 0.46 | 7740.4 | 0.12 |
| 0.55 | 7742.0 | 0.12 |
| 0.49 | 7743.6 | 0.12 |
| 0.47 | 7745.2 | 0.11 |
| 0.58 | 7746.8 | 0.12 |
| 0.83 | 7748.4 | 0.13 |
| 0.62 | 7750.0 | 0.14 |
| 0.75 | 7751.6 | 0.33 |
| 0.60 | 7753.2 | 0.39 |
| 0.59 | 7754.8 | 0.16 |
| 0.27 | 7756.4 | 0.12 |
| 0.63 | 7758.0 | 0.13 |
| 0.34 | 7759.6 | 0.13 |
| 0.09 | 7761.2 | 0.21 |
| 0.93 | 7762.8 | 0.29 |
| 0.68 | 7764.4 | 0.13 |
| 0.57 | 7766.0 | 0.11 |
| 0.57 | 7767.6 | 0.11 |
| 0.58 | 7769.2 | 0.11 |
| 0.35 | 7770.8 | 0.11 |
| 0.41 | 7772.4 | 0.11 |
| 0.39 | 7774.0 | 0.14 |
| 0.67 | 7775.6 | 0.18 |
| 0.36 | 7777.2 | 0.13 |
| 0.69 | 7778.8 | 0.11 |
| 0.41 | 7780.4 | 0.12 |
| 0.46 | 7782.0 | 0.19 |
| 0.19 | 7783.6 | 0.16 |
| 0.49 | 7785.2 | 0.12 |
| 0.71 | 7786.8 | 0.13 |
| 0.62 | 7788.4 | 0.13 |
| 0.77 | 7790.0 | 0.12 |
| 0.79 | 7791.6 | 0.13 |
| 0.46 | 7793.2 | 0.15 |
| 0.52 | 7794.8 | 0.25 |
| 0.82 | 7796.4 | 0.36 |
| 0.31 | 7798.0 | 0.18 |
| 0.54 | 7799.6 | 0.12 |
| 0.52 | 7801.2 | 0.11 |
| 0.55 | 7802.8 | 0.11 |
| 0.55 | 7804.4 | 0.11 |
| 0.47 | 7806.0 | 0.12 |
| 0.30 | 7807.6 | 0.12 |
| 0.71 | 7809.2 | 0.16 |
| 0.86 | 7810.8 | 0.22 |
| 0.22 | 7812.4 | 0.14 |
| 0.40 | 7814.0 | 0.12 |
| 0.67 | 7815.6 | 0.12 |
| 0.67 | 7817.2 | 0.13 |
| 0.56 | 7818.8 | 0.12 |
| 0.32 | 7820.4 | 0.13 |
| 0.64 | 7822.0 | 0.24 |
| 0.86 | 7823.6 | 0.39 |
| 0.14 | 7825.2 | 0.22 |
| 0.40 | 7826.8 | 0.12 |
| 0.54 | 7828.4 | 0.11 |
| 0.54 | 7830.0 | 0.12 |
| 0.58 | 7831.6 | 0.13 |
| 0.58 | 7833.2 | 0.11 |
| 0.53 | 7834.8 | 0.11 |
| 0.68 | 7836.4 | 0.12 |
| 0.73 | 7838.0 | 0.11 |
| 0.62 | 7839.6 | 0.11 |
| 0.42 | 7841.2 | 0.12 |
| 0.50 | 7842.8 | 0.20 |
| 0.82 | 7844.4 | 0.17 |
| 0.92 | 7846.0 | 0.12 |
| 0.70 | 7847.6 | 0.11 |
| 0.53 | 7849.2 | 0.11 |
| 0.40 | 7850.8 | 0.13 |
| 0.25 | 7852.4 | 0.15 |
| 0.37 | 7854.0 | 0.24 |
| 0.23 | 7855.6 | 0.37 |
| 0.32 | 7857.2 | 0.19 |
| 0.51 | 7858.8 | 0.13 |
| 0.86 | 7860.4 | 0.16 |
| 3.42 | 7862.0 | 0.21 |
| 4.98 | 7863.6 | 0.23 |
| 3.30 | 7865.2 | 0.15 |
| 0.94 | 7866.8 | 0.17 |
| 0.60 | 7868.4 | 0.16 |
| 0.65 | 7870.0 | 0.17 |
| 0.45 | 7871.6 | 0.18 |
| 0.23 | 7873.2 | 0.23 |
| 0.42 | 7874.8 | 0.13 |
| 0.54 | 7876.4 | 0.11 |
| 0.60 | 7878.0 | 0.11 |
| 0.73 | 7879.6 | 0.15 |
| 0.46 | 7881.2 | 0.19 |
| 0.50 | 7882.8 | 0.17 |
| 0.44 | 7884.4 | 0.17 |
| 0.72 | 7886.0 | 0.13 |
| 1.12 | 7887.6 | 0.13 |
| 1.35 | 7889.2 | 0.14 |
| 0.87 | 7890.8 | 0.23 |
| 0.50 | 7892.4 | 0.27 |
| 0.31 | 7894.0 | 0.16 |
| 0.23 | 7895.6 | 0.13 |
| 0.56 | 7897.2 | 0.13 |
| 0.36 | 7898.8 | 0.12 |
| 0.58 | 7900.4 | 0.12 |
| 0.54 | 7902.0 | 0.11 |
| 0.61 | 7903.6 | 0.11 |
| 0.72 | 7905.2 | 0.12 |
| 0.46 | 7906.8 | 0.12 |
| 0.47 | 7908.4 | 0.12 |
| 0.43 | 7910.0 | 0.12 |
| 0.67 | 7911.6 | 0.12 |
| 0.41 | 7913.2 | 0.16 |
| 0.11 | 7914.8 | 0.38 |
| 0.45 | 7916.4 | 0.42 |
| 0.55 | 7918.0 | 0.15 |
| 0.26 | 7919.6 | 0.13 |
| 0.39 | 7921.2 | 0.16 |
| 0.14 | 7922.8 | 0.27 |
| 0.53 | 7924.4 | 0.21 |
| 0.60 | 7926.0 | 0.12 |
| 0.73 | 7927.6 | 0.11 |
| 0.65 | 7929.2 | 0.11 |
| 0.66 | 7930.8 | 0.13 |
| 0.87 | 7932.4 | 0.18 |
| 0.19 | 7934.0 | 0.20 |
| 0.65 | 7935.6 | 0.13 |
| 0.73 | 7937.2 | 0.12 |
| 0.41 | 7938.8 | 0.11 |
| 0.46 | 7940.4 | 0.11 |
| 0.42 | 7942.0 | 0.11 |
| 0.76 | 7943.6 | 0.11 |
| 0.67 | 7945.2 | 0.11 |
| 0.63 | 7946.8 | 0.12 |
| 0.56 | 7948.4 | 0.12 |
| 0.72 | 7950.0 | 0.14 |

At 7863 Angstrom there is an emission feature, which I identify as H-alpha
